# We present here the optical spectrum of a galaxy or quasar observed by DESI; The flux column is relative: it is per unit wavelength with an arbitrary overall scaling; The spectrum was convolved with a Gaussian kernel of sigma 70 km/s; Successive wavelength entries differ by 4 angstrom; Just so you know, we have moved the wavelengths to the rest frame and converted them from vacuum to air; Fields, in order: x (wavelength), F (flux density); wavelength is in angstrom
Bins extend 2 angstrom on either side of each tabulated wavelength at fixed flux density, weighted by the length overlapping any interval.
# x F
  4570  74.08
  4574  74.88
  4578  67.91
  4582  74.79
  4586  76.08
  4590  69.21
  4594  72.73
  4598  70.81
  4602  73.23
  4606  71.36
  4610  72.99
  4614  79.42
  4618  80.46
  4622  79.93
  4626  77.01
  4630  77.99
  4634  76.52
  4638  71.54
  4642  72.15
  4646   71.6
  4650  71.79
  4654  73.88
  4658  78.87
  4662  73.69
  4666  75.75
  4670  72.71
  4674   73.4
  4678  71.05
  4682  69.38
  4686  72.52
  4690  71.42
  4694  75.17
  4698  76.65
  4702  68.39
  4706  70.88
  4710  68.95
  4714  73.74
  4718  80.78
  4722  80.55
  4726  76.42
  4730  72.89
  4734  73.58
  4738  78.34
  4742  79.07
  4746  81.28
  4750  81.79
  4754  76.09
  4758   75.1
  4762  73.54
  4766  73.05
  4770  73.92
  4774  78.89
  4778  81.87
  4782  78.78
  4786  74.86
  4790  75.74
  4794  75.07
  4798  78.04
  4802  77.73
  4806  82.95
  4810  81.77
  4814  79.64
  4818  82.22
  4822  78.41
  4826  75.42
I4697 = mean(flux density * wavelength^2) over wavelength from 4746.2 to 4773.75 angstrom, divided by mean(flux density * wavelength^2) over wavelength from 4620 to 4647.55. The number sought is 1.07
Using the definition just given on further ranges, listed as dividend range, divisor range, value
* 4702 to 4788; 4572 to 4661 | 1.08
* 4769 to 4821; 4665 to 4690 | 1.14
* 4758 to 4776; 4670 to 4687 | 1.08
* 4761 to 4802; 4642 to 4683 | 1.10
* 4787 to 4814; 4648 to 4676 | 1.12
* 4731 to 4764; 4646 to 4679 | 1.08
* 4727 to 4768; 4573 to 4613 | 1.13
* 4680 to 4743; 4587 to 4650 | 1.04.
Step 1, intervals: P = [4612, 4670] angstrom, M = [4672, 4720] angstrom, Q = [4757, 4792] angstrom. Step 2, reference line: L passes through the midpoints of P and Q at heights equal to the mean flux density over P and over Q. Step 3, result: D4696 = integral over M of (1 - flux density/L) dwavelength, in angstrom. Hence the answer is 2.0 angstrom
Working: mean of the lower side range 75.7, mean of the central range 72.7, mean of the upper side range 76.2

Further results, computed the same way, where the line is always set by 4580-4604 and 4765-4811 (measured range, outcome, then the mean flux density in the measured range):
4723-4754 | -0.5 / 77.6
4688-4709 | 0.9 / 72.3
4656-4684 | 0.5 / 73.5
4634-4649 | 0.3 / 72.4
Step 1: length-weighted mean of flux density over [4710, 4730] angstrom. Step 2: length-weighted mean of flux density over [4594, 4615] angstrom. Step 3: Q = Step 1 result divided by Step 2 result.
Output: 1.04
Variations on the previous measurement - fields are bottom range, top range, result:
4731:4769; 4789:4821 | 1.03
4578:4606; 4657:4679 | 1.03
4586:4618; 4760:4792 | 1.04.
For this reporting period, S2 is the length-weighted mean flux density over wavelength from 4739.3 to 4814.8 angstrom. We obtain 77.8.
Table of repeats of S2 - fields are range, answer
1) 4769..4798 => 77.2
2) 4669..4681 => 72.1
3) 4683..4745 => 74.6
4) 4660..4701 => 73.1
